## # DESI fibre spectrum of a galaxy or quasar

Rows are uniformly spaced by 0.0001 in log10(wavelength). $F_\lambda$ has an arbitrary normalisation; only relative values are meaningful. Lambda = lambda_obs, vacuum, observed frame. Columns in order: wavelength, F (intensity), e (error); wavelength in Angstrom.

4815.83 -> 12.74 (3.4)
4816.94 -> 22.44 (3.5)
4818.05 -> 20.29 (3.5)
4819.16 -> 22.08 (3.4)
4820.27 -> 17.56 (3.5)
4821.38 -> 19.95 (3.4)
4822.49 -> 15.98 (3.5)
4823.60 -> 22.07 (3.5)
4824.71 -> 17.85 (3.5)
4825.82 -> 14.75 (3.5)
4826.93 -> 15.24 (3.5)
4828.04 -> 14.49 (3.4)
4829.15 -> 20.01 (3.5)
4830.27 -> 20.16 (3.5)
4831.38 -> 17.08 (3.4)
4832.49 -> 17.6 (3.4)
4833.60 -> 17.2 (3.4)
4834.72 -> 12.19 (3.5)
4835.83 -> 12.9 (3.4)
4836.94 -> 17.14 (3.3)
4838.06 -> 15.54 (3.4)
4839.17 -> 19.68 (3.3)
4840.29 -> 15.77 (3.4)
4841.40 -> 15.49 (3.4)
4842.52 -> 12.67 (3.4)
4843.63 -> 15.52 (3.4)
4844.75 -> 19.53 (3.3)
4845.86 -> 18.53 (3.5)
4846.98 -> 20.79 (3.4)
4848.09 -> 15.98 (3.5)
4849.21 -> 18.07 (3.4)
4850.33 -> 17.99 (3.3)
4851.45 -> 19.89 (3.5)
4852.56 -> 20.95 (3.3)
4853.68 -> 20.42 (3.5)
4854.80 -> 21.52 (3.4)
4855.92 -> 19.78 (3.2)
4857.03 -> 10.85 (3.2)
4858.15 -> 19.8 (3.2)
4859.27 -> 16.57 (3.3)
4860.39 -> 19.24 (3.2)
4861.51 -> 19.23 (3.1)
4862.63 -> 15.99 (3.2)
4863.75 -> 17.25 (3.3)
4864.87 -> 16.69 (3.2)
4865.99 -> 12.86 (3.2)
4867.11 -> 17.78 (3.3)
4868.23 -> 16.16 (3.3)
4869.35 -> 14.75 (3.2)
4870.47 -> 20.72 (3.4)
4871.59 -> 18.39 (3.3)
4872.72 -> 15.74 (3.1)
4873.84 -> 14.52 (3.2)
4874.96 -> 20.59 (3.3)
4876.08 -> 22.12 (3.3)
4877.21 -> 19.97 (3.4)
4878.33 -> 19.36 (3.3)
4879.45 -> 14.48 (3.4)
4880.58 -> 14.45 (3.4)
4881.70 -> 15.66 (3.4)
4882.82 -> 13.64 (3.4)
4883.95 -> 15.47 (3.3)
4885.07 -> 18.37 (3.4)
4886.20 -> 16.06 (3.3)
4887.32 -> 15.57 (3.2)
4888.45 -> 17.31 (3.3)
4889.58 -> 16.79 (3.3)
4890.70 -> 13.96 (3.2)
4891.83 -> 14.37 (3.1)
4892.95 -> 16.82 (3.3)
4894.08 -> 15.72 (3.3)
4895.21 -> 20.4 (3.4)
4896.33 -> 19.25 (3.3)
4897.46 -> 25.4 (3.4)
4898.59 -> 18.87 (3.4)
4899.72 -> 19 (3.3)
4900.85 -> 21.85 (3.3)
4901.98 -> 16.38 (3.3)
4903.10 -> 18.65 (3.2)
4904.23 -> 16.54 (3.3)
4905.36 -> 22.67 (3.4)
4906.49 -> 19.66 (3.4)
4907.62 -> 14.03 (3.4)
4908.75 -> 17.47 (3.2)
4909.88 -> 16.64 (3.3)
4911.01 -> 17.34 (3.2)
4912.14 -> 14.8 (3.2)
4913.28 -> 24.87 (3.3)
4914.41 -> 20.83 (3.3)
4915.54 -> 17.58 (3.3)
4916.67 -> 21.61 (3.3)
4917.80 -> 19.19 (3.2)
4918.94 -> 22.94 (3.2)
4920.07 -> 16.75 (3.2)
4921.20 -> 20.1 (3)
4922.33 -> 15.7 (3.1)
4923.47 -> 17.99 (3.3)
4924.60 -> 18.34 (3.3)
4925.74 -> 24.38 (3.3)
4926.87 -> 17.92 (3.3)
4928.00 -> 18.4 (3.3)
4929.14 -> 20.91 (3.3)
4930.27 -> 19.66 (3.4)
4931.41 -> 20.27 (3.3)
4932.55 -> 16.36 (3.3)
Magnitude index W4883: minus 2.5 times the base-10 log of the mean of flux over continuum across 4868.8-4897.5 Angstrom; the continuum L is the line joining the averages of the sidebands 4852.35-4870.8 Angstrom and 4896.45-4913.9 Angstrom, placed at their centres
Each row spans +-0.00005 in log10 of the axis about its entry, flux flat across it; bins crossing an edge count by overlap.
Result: 0.07 mag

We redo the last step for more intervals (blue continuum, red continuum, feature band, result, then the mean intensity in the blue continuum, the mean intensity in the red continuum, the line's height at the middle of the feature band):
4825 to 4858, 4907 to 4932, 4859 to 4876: 0.03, 17.2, 19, 17.8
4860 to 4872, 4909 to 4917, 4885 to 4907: 0.01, 17.1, 19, 18.3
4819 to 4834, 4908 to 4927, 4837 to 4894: 0.07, 17.9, 19.1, 18.4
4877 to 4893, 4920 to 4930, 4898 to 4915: -0.06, 16.1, 19.1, 17.7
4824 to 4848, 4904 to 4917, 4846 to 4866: -0.06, 16.7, 18.7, 17.2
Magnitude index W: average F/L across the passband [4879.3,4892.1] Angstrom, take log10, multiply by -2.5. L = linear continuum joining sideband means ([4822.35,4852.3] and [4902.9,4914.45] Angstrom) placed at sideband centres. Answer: 0.16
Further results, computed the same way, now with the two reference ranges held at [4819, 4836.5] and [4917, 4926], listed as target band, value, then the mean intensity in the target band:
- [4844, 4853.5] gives -0.08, 19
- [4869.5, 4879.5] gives -0.01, 18.5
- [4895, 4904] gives -0.06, 19.8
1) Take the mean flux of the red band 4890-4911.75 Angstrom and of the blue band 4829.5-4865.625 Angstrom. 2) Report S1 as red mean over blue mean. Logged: 1.04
